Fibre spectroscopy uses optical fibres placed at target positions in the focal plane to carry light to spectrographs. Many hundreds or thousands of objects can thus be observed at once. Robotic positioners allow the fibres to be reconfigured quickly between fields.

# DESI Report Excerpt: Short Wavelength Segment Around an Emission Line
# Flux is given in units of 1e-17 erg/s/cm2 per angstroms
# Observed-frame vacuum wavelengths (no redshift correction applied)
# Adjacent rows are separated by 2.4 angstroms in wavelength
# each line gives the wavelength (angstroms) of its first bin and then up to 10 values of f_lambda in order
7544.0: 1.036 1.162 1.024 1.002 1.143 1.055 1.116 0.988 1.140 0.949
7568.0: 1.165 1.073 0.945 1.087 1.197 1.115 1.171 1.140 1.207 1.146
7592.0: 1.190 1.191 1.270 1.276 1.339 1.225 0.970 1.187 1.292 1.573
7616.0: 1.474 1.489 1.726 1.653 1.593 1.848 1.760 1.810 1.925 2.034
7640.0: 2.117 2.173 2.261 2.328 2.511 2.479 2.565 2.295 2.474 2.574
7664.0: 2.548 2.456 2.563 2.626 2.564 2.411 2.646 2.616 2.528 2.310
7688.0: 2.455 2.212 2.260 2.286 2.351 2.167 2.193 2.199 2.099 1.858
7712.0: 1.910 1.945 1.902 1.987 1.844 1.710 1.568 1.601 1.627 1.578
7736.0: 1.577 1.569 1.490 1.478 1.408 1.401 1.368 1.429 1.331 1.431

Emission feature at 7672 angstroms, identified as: Mg II 2798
